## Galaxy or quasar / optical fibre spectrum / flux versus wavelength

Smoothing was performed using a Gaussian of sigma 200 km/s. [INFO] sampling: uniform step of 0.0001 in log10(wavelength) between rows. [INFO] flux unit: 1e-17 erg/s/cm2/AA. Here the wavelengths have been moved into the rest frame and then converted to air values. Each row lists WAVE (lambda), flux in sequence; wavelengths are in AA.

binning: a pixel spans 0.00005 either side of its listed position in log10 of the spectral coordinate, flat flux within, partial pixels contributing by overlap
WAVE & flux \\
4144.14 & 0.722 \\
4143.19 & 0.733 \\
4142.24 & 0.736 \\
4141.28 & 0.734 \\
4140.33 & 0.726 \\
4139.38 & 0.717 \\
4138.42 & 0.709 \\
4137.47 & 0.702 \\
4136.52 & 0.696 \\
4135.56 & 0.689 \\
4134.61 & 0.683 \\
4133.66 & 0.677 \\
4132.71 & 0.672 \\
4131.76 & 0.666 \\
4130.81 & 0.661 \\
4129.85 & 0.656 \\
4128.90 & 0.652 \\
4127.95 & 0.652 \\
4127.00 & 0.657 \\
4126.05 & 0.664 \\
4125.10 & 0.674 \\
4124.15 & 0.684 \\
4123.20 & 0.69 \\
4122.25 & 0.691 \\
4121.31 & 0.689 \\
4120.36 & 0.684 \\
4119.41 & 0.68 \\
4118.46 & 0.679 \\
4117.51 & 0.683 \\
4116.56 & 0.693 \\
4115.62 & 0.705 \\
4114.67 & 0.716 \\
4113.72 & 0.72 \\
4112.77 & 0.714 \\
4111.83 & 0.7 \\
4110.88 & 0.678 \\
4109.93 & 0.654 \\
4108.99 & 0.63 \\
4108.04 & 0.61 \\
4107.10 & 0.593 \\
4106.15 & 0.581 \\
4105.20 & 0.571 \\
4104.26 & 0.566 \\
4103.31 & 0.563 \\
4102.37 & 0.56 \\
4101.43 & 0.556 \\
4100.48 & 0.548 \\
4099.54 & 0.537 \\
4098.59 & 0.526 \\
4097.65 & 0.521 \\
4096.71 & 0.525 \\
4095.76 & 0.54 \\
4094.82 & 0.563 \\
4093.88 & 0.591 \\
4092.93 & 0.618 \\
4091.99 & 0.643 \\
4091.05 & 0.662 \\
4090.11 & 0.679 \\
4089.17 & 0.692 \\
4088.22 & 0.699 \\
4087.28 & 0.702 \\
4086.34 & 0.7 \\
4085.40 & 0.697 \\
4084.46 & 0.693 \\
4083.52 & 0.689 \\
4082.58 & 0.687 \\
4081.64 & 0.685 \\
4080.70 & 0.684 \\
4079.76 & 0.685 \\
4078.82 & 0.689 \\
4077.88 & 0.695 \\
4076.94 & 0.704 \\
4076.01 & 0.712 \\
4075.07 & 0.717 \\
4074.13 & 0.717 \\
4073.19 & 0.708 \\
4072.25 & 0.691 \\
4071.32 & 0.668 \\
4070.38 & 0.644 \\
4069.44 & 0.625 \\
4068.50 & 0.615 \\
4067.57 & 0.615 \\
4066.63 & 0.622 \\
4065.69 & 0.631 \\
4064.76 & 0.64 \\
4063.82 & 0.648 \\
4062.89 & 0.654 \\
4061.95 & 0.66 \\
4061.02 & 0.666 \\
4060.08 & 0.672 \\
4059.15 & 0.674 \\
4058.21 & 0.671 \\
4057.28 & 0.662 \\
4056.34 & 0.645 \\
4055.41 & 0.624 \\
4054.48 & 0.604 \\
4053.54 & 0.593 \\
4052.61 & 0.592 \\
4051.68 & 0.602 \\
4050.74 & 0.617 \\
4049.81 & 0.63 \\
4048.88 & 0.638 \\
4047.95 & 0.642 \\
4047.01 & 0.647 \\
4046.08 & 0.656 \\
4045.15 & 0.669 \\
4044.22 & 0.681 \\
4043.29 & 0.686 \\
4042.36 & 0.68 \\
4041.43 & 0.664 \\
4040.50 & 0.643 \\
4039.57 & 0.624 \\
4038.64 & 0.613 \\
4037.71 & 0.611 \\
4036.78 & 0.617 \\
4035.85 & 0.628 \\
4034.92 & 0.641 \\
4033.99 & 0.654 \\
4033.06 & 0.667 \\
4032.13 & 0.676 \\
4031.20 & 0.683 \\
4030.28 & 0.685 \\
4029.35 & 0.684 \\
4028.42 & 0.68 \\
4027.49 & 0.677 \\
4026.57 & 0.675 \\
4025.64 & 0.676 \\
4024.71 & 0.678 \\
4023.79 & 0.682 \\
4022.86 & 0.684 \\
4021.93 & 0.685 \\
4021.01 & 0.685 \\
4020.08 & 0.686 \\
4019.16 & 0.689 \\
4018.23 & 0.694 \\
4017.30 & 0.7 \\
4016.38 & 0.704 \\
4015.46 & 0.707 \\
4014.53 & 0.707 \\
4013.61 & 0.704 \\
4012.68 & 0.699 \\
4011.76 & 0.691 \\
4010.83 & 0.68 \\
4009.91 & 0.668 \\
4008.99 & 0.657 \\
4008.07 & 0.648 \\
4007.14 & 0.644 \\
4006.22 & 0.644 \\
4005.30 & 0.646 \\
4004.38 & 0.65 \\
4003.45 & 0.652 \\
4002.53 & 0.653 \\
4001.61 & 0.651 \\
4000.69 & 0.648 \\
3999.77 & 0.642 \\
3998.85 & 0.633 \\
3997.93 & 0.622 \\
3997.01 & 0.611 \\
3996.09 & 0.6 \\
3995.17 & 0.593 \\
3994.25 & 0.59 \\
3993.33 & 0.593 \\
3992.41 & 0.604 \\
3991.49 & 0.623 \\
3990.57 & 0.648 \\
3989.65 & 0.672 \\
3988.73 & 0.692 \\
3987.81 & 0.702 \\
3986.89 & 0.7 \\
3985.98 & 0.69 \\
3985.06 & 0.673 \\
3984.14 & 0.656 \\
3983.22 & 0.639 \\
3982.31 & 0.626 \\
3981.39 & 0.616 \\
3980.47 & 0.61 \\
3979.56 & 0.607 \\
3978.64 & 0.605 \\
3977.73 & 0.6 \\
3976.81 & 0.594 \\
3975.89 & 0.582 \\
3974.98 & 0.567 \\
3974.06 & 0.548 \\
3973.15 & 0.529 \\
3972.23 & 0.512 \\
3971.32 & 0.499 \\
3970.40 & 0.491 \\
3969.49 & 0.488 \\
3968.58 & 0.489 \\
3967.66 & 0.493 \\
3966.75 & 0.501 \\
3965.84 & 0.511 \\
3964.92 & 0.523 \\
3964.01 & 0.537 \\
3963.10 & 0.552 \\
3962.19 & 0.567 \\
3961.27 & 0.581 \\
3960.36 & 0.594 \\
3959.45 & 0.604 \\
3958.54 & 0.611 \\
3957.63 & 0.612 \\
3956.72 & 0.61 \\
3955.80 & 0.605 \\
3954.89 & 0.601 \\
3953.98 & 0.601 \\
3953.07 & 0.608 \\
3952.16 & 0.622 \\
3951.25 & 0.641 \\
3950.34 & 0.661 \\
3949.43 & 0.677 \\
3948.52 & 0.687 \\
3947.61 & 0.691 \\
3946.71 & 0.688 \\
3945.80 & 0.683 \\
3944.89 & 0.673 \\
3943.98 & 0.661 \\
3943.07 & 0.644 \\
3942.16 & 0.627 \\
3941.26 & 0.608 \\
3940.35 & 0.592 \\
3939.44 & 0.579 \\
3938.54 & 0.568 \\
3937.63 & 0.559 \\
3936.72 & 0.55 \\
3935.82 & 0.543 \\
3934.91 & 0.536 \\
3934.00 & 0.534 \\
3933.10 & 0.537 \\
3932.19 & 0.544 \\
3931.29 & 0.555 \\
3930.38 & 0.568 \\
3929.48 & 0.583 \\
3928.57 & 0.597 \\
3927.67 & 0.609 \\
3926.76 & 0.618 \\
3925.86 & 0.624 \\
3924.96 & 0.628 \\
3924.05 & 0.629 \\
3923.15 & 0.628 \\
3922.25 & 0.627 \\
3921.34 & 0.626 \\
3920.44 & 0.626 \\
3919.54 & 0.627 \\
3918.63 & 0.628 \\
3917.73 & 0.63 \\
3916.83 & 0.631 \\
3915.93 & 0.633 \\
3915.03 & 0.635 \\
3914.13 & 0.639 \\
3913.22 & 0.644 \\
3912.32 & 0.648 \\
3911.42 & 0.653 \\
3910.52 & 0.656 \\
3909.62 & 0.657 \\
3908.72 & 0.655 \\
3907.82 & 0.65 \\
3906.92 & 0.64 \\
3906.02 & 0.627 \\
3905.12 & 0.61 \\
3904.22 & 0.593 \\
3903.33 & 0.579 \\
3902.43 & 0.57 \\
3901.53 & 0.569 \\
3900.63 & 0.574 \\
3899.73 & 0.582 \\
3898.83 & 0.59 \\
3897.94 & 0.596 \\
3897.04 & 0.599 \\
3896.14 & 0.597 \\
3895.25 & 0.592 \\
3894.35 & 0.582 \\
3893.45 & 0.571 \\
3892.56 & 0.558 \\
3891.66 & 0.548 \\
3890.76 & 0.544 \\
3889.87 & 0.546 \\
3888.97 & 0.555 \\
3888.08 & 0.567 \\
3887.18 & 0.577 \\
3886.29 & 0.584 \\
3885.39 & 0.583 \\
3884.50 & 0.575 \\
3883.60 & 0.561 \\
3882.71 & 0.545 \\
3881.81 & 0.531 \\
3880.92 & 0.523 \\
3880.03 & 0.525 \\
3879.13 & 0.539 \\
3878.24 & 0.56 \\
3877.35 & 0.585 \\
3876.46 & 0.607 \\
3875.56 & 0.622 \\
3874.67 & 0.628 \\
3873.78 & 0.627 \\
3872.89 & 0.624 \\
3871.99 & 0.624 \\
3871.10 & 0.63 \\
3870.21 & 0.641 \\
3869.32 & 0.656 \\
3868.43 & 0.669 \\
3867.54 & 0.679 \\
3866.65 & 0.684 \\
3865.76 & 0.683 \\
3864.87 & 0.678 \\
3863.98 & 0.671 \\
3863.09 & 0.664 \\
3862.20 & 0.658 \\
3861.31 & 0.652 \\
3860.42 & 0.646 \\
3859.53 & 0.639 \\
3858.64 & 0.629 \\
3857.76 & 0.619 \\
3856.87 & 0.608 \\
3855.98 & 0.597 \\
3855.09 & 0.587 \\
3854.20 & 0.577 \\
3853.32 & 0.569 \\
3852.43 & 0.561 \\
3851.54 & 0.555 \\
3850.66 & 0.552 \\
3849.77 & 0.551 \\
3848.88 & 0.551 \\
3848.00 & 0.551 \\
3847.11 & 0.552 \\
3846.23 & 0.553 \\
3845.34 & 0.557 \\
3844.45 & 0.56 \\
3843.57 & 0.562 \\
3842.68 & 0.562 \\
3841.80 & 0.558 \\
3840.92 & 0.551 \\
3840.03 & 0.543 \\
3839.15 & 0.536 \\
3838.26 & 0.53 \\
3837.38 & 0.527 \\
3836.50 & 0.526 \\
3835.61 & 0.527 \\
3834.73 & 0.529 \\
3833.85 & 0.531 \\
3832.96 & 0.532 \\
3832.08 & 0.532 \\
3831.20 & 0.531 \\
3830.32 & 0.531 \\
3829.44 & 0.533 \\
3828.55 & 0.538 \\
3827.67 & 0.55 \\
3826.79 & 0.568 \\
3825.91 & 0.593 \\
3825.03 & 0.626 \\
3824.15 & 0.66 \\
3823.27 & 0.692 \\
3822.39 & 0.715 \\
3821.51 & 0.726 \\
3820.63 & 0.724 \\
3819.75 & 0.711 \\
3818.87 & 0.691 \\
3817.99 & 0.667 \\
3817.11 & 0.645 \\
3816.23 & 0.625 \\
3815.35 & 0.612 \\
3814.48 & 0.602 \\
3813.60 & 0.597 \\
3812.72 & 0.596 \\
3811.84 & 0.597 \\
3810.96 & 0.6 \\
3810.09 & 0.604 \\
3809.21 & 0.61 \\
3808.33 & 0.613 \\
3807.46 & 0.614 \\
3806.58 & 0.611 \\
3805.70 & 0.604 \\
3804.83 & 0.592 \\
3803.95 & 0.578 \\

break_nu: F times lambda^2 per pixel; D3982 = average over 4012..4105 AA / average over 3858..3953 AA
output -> 1.2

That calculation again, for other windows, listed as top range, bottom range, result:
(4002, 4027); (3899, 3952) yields 1.15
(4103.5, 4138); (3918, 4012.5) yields 1.18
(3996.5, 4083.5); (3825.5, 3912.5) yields 1.23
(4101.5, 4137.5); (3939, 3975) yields 1.21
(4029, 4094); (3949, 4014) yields 1.12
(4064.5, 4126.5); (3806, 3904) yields 1.24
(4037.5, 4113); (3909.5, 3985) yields 1.14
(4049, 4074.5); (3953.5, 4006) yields 1.12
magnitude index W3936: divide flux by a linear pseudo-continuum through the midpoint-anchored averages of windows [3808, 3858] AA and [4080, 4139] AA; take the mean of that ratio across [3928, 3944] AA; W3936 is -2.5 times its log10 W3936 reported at 0.06 mag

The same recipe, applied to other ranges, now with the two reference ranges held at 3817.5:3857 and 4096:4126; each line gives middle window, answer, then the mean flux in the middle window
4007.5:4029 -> -0.12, 0.685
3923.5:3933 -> 0.01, 0.594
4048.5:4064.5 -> -0.03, 0.638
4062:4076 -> -0.06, 0.658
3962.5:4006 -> 0.02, 0.6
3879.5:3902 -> 0.04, 0.567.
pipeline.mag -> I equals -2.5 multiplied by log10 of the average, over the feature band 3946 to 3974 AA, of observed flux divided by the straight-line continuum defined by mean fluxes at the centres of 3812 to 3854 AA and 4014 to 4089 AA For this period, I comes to 0.09 mag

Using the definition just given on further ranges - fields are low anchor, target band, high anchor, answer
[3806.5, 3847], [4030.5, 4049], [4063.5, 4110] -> -0.04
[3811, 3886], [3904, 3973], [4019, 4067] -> 0.04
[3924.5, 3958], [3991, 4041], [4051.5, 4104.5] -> -0.05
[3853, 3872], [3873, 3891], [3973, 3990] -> 0.12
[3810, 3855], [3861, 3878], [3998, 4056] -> -0.08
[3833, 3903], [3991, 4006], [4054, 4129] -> -0.01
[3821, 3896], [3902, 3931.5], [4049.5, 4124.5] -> -0.04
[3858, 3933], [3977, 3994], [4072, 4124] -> -0.02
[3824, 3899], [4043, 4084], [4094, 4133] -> -0.06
